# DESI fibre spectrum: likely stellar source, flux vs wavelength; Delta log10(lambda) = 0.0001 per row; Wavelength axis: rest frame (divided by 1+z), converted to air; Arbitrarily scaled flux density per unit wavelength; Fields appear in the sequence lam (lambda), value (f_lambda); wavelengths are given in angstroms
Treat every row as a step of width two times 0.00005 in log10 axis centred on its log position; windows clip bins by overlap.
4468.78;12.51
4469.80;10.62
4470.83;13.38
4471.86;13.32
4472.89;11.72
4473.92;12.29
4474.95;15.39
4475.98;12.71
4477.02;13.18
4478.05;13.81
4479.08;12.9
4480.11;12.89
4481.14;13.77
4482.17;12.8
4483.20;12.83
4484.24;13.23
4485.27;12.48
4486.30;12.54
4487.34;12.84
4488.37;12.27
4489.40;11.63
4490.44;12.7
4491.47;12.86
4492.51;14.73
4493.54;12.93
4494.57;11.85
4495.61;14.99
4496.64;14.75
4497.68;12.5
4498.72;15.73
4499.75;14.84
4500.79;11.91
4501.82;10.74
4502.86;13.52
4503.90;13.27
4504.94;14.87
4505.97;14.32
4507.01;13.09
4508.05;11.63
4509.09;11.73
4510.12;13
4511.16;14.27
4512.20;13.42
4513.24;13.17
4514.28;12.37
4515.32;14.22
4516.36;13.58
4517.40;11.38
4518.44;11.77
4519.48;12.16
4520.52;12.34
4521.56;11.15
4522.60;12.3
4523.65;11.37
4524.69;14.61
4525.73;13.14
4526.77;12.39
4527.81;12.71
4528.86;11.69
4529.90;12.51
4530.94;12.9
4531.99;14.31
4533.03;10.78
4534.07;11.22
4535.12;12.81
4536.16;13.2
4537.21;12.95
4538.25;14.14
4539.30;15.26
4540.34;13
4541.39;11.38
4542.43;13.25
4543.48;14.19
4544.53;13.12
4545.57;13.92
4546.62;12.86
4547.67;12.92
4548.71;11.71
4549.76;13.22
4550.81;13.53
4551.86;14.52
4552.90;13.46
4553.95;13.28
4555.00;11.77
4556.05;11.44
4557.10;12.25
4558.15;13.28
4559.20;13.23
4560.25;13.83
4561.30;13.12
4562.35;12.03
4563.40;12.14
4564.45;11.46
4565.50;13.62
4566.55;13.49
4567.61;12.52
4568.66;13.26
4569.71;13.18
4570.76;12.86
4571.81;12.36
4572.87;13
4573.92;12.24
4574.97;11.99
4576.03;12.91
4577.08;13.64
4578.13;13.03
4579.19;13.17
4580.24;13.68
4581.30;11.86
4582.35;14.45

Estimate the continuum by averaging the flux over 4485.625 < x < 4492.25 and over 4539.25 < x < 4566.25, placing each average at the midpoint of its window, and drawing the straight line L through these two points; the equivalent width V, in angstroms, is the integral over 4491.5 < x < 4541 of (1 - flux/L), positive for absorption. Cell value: -1.09 angstroms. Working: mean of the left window 12.6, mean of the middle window 13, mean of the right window 13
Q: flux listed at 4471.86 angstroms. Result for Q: 13.32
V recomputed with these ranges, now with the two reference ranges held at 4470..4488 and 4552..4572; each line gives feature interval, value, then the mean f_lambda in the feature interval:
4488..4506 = -0.5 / 13.3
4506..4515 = 0.0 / 12.9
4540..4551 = -0.1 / 13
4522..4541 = 0.1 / 12.8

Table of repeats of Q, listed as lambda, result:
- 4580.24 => 13.68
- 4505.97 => 14.32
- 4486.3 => 12.54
